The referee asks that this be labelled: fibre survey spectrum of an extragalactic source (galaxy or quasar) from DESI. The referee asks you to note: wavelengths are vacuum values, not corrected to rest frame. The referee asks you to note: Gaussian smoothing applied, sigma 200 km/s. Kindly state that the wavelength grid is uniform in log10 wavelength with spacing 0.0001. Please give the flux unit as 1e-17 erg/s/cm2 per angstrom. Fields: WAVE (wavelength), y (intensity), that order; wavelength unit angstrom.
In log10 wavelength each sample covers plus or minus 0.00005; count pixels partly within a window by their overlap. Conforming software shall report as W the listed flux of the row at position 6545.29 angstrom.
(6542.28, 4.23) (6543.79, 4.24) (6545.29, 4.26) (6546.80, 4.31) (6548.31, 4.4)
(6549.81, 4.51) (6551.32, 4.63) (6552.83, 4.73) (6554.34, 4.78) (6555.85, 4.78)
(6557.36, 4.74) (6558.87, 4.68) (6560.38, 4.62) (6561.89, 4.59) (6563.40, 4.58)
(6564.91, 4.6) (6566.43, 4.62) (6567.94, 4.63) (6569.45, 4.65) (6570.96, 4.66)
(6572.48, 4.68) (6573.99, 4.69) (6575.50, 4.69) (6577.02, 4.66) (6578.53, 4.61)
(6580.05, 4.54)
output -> 4.26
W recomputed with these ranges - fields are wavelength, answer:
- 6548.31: 4.4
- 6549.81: 4.51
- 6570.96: 4.66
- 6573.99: 4.69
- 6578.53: 4.61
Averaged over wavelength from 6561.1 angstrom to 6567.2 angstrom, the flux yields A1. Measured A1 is 4.6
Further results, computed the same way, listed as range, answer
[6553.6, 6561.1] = 4.72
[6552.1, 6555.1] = 4.75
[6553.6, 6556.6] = 4.78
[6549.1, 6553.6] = 4.62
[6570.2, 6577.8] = 4.68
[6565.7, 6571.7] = 4.65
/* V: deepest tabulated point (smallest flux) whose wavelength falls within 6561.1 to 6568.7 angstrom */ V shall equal 4.58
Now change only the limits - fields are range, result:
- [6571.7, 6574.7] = 4.68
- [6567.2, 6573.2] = 4.63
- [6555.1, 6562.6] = 4.59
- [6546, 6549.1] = 4.31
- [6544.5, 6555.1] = 4.26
